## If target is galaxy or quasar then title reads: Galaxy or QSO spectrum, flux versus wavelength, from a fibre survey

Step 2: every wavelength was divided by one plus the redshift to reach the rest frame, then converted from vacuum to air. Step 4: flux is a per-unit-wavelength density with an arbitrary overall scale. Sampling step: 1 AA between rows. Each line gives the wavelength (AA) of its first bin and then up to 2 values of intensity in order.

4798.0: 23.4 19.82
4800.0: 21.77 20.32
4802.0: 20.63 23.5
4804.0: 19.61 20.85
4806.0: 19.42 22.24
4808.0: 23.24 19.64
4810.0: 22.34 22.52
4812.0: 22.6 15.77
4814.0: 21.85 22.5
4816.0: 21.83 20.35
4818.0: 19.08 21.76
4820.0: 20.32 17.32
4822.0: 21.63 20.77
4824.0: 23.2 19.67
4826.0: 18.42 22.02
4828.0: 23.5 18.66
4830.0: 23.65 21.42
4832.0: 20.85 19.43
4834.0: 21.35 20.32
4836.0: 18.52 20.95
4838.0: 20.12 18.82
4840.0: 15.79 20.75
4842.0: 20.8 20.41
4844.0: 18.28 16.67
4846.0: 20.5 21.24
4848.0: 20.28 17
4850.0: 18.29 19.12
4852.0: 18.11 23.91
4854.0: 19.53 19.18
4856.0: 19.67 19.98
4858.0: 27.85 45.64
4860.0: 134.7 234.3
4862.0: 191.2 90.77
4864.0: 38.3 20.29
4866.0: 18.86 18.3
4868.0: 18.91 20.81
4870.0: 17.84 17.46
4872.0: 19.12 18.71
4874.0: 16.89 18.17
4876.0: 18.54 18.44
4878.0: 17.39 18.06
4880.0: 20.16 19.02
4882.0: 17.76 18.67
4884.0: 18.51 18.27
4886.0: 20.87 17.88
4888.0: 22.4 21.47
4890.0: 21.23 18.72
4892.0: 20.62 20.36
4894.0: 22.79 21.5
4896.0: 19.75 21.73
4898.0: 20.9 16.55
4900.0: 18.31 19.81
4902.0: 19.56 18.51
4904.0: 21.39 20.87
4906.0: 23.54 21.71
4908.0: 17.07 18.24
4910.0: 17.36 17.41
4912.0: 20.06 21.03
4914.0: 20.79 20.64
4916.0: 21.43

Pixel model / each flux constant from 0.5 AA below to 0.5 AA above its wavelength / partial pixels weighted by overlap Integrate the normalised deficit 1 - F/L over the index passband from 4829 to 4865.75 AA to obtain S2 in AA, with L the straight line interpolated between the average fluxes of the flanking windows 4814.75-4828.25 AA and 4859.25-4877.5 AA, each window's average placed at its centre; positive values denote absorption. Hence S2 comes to 3.48 AA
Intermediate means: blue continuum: 20.8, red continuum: 51.7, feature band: 36.8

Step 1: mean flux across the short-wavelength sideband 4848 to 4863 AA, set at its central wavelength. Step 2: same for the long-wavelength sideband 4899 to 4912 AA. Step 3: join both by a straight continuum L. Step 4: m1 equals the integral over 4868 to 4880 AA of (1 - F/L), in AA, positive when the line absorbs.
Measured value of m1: 6.90 AA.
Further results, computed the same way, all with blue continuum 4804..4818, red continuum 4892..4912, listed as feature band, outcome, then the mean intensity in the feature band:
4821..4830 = 0.0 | 20.9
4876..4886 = 0.8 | 18.6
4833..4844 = 0.5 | 19.7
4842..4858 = 0.6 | 19.8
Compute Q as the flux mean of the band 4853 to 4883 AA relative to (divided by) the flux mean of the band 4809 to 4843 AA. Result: 1.94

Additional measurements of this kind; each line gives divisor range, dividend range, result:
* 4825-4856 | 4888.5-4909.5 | 1.02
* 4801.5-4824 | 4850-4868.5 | 2.55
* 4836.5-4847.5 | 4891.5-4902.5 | 1.04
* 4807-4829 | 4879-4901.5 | 0.95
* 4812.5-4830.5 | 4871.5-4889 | 0.91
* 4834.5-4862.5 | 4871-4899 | 0.50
